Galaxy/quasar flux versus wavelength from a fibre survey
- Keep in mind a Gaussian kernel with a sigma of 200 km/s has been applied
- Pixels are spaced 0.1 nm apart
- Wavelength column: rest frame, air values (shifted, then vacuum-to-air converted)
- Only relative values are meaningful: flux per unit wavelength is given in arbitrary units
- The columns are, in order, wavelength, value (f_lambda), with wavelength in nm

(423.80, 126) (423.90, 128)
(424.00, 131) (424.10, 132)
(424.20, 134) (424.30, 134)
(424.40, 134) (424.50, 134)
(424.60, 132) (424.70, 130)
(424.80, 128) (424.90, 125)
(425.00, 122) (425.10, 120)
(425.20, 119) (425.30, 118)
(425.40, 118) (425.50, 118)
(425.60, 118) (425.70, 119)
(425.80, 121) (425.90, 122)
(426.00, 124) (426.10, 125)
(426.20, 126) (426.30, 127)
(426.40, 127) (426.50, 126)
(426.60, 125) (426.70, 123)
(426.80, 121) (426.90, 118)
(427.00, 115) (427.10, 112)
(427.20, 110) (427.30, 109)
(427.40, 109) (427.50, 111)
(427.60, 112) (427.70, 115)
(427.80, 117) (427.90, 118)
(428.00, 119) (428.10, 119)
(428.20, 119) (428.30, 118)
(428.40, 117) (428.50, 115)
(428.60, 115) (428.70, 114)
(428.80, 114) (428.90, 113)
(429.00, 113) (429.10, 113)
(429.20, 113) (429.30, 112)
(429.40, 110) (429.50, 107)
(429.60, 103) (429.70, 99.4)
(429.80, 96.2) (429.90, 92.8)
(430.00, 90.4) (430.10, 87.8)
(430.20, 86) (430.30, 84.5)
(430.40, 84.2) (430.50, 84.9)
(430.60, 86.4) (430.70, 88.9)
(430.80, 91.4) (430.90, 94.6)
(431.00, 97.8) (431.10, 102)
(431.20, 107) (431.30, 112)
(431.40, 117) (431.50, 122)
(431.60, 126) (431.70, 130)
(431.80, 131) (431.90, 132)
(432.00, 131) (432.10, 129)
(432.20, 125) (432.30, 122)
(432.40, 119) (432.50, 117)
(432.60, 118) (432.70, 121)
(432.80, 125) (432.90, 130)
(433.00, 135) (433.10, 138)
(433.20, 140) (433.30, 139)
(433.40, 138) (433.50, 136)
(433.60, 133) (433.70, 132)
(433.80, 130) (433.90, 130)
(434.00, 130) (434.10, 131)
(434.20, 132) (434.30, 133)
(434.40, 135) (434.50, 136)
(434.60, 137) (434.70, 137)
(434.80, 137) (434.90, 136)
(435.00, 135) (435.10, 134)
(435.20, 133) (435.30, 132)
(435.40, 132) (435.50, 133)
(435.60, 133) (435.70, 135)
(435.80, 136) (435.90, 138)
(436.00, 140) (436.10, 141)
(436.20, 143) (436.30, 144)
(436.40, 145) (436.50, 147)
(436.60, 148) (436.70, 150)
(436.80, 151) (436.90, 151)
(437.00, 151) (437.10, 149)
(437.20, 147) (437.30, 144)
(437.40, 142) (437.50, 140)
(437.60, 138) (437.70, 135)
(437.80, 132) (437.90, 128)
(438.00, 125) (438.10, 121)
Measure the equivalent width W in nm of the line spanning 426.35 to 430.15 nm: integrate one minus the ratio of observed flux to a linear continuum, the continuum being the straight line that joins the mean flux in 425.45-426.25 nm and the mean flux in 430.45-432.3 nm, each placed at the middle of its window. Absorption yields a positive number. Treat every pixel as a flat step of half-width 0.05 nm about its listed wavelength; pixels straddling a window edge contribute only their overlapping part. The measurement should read 0.17 nm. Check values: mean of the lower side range 122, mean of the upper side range 112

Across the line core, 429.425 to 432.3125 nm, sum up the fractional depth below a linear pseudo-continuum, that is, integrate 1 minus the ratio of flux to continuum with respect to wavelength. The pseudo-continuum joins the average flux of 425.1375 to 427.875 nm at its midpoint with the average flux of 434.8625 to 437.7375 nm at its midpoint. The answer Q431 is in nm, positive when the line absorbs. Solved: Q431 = 0.52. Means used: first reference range 119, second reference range 141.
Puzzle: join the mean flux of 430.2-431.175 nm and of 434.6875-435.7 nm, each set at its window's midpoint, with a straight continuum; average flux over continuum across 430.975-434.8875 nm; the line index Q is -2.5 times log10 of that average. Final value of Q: -0.144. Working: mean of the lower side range 90.7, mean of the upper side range 134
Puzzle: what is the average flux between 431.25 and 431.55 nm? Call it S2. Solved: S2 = 117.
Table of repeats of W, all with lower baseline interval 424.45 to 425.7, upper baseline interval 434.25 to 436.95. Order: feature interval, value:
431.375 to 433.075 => 0.11 nm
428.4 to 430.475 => 0.42 nm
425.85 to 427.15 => 0.03 nm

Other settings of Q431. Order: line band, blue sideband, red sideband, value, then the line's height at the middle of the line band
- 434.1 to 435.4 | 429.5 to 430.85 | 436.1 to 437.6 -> -0.06 nm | 129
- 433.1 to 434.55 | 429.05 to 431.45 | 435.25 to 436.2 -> -0.13 nm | 123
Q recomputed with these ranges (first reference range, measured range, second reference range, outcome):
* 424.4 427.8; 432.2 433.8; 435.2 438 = 0.04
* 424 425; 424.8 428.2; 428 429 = 0.04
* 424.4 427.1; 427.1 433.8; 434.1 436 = 0.14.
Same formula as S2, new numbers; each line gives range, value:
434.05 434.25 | 132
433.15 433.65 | 137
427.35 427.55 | 110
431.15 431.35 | 110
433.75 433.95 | 130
